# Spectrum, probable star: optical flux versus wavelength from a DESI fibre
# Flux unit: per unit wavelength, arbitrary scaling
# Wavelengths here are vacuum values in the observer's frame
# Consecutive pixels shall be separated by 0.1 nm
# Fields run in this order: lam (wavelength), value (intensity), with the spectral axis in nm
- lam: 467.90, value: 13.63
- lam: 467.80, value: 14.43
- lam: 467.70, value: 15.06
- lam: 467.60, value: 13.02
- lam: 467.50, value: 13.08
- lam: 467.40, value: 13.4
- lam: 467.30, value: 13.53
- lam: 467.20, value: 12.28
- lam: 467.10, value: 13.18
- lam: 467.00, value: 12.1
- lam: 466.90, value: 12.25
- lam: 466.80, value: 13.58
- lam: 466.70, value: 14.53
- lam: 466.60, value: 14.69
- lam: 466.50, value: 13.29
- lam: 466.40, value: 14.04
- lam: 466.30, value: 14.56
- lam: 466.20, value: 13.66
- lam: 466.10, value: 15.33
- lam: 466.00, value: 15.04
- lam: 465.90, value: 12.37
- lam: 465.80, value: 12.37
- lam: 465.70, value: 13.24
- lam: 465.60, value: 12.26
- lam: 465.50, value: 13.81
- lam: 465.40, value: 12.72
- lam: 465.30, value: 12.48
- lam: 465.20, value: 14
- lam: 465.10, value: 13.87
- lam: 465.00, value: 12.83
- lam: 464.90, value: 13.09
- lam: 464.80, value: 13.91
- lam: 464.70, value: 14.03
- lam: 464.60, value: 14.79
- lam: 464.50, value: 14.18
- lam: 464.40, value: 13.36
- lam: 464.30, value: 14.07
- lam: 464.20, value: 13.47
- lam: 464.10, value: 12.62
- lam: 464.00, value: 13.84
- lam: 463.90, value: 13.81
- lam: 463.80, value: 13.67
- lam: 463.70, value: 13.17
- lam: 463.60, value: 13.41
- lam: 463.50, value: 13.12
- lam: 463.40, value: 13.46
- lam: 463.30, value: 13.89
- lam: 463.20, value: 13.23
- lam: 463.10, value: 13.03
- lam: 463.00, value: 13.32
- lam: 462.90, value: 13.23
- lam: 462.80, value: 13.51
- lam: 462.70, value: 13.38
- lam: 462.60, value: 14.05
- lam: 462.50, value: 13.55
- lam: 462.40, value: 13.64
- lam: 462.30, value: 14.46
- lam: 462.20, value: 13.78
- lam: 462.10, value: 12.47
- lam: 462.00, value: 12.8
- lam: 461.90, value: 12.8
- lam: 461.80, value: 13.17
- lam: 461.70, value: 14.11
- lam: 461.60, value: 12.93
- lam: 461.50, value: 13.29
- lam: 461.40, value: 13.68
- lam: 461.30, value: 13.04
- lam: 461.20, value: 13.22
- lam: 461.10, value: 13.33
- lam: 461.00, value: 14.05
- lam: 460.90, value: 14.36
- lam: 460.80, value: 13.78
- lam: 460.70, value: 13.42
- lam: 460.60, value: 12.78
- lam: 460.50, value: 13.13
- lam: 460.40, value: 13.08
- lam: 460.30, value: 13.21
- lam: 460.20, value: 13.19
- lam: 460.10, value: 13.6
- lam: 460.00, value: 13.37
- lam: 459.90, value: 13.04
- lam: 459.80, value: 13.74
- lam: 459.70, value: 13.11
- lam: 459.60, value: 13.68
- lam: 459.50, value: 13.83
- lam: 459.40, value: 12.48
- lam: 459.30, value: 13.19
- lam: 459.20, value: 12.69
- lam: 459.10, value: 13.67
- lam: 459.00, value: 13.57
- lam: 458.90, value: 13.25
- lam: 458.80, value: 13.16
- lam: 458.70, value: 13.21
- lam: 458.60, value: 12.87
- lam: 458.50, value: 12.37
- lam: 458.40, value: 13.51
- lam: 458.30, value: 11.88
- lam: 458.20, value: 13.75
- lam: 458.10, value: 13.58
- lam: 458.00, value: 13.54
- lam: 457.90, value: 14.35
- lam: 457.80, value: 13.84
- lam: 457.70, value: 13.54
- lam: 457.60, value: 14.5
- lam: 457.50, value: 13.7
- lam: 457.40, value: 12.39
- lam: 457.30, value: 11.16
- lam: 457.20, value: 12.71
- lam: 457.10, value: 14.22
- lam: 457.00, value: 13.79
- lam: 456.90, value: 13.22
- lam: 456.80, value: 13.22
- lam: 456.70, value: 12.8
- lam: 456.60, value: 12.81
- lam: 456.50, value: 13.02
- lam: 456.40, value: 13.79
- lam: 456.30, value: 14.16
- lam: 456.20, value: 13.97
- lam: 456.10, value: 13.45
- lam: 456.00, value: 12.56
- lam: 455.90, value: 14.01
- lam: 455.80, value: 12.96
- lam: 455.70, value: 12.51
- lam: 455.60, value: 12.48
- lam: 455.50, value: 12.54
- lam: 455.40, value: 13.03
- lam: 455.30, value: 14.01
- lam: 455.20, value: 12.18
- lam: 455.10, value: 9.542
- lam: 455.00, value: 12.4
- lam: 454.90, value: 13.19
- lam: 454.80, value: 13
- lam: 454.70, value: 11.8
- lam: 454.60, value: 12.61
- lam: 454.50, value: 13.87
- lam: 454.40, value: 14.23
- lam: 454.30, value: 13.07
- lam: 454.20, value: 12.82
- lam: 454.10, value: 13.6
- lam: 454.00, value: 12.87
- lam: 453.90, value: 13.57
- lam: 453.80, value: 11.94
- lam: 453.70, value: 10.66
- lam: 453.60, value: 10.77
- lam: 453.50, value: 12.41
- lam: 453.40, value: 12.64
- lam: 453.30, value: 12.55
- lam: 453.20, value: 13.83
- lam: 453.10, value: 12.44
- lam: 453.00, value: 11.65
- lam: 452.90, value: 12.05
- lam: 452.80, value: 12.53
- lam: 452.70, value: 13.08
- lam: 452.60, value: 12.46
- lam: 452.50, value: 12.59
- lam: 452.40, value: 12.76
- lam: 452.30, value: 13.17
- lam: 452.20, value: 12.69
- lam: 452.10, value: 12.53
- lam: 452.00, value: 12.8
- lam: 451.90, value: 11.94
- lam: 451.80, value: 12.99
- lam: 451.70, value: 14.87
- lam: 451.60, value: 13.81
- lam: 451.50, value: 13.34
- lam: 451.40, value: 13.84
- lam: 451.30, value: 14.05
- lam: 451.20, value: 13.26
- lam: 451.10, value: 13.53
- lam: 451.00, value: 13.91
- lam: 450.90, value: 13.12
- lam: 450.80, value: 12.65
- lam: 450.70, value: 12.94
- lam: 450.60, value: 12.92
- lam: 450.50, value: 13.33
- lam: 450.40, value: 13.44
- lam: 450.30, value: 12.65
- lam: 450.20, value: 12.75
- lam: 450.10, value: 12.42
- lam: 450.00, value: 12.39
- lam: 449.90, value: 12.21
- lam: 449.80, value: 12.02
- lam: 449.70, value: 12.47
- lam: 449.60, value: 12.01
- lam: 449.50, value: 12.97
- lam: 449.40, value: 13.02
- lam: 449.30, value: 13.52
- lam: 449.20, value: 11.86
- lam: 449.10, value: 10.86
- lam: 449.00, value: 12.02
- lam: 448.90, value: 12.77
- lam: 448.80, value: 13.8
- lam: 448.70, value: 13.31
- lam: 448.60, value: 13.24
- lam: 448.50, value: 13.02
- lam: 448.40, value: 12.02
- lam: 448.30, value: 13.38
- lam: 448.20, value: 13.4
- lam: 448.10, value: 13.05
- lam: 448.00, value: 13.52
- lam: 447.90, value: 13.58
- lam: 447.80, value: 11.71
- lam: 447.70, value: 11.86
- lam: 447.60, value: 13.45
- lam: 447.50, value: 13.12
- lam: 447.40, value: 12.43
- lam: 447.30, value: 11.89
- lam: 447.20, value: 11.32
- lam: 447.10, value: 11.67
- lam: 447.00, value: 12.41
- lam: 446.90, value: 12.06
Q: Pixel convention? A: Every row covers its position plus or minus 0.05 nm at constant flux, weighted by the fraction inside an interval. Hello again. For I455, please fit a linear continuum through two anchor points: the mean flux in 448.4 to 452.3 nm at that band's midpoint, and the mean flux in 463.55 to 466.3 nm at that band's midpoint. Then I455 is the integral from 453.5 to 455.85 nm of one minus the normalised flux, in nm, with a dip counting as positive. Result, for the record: 0.093 nm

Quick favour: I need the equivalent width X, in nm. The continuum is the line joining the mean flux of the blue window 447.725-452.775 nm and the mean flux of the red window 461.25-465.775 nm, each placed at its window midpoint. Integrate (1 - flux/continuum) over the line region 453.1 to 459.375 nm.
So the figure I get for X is 0.069 nm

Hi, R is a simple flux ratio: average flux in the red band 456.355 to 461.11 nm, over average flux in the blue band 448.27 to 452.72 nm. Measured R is 1.03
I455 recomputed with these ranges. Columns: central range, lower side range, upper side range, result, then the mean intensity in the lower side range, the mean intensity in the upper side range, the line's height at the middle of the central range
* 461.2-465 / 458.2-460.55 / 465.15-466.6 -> -0.026 nm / 13.2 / 13.6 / 13.4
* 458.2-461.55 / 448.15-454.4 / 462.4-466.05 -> -0.009 nm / 12.8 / 13.5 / 13.2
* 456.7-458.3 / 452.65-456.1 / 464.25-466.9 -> -0.054 nm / 12.6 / 13.7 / 12.9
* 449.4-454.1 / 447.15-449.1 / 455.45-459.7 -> 0.049 nm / 12.7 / 13.2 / 12.9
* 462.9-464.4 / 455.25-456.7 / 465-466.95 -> 0.006 nm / 13.2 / 13.6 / 13.5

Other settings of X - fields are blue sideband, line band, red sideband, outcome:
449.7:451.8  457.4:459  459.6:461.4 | 0.00 nm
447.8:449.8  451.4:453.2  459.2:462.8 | 0.01 nm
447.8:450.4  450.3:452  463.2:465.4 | -0.07 nm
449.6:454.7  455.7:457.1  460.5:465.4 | -0.03 nm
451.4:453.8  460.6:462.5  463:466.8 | -0.02 nm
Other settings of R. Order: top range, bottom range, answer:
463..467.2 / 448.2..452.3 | 1.04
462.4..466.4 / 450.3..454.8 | 1.05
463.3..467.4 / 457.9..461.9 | 1.01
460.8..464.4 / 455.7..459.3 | 1.01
